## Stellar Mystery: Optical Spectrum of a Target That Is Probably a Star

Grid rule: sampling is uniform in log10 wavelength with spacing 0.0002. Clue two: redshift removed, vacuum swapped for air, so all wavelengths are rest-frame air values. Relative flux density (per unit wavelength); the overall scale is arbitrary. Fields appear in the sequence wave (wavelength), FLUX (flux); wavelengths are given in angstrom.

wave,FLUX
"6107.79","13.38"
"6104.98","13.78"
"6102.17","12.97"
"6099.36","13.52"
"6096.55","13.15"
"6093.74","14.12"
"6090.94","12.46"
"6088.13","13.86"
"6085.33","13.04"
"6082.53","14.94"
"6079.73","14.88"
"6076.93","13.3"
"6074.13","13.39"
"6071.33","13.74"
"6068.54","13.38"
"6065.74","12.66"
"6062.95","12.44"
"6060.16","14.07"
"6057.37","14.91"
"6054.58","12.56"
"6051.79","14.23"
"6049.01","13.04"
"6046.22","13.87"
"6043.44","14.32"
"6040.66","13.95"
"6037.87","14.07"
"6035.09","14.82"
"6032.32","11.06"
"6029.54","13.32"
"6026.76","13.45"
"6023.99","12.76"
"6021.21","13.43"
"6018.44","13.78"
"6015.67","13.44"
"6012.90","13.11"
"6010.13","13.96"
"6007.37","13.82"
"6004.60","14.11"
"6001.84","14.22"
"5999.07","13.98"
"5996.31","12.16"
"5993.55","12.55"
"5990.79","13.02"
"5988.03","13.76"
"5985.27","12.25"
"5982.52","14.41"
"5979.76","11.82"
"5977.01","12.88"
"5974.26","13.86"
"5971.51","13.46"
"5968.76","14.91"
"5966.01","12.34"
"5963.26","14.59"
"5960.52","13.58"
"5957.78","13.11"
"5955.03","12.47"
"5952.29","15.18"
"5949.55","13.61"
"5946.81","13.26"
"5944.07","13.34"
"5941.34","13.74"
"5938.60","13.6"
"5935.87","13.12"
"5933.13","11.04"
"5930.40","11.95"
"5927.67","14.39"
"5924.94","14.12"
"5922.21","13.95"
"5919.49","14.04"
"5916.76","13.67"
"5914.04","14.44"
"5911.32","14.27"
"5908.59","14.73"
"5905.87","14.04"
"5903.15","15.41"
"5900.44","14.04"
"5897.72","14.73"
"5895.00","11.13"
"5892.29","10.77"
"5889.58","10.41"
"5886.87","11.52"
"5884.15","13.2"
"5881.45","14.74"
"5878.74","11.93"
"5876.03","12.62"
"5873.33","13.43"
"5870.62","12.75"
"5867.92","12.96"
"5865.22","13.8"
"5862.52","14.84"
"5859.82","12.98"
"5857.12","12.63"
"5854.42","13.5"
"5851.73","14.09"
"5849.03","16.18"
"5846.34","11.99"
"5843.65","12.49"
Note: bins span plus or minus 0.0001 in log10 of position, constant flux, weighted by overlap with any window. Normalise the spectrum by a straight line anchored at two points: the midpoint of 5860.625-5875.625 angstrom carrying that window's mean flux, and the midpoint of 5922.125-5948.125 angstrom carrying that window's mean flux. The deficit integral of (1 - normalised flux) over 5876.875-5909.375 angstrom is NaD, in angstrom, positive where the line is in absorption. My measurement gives 0.9 angstrom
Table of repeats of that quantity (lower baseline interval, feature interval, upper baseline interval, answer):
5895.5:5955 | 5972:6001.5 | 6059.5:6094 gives 1.2 angstrom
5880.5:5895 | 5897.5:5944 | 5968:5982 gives -4.9 angstrom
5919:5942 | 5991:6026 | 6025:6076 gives 0.0 angstrom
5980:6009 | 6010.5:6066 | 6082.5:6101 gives -0.3 angstrom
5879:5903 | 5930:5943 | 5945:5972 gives 0.6 angstrom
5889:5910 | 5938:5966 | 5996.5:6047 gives -0.4 angstrom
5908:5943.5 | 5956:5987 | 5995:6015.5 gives 0.5 angstrom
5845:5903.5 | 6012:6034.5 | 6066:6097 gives 0.6 angstrom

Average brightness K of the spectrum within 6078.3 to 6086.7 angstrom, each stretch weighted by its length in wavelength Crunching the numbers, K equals 14.3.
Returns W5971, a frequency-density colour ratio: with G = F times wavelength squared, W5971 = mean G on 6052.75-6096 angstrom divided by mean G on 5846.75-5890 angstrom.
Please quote 1.10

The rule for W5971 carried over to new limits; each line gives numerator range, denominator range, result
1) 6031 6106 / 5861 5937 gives 1.08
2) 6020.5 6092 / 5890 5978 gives 1.04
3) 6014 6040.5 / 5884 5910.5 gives 1.07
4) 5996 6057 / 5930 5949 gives 1.08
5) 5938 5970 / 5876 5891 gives 1.13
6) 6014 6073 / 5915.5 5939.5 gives 1.05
